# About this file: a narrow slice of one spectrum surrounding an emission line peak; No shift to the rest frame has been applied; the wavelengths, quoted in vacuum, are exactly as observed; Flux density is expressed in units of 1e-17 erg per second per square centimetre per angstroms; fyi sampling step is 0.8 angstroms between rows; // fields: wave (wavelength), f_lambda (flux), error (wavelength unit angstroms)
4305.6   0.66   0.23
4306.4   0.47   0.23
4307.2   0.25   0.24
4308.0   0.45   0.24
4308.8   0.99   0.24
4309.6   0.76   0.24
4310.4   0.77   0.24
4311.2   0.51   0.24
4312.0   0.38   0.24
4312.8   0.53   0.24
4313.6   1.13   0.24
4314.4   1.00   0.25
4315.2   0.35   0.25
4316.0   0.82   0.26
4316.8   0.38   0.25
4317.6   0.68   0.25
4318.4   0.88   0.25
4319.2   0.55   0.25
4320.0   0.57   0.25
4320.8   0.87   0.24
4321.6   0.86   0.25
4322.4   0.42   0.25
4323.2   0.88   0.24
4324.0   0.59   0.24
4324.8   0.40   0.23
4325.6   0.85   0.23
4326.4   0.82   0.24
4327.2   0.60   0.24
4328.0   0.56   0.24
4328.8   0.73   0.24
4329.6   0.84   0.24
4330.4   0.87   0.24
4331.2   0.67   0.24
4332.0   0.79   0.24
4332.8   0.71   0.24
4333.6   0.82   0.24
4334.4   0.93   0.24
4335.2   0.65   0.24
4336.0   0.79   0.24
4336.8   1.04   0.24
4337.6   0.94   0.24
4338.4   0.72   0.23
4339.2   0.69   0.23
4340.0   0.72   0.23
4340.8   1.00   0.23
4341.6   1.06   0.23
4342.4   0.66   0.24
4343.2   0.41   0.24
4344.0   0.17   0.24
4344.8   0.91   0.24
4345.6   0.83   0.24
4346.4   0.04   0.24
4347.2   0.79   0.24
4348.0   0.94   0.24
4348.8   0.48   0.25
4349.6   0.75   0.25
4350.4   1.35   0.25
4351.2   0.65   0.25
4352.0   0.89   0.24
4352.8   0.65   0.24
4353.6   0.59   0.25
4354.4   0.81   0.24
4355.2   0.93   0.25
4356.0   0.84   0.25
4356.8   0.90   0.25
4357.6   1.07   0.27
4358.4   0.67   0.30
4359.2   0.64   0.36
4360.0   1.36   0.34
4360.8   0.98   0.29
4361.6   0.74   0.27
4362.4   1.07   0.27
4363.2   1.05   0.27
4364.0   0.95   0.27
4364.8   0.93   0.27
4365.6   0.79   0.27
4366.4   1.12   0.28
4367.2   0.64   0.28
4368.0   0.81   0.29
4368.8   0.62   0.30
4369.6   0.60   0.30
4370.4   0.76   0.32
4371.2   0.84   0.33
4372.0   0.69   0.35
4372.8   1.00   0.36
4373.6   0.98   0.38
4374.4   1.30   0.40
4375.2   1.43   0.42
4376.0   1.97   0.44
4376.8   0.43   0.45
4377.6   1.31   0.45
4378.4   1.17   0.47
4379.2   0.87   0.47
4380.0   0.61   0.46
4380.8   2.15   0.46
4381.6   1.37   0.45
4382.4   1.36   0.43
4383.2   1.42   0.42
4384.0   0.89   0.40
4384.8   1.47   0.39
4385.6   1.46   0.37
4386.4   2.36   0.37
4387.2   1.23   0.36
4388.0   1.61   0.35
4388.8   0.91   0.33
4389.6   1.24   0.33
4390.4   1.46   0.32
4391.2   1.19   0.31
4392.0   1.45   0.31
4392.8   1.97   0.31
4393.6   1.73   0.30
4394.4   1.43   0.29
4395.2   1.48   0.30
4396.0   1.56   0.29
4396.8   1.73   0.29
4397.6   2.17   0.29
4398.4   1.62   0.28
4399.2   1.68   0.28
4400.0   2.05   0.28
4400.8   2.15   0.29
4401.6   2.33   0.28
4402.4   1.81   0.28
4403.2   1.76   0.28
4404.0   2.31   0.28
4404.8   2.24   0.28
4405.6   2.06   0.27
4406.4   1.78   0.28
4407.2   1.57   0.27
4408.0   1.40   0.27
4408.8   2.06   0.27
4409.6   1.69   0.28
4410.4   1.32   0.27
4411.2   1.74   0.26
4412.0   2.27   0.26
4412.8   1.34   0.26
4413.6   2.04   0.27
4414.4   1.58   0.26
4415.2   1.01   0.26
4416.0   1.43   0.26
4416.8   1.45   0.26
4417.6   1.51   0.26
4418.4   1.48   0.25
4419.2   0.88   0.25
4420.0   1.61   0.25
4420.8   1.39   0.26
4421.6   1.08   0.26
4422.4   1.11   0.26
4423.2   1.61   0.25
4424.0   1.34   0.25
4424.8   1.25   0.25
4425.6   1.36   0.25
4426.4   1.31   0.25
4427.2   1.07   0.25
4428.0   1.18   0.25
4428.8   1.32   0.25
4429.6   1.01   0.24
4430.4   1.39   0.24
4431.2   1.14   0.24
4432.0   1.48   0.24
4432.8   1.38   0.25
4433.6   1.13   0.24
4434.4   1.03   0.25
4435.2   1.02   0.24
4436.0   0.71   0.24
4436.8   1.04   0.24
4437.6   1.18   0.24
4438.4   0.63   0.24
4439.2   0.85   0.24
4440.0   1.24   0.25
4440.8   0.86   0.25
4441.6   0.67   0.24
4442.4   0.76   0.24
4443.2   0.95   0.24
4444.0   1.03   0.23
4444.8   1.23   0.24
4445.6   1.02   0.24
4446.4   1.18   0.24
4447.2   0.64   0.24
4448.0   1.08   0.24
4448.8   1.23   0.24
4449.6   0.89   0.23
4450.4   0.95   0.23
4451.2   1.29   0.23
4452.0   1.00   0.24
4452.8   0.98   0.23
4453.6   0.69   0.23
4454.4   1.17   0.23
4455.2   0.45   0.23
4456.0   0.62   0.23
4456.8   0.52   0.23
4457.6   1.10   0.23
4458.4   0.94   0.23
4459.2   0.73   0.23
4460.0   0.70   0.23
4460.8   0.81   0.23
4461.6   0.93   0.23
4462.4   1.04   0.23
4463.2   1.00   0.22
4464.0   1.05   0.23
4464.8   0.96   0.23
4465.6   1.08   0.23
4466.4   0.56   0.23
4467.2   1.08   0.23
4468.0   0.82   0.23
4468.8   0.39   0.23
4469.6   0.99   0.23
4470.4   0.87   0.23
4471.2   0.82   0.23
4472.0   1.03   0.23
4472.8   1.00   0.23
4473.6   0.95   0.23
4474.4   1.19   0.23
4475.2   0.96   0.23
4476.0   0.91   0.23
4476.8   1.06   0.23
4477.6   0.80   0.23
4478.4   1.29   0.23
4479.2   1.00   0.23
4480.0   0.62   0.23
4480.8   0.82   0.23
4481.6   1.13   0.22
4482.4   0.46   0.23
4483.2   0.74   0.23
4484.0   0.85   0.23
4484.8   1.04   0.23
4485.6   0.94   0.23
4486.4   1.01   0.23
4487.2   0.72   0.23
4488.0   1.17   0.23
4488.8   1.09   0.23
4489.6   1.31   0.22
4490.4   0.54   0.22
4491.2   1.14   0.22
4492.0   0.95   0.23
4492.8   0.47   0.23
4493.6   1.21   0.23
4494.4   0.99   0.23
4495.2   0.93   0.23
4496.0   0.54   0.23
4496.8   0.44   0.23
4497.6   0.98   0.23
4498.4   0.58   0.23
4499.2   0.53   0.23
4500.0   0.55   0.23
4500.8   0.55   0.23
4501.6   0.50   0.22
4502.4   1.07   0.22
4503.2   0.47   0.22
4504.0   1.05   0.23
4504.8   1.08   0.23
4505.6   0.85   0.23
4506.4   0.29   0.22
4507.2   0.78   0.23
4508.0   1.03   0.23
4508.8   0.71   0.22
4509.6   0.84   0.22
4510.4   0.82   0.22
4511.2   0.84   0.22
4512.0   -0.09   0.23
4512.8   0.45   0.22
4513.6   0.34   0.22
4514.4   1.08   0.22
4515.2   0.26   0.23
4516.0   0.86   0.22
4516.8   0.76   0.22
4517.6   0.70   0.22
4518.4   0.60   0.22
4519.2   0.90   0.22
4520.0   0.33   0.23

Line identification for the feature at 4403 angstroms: C IV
